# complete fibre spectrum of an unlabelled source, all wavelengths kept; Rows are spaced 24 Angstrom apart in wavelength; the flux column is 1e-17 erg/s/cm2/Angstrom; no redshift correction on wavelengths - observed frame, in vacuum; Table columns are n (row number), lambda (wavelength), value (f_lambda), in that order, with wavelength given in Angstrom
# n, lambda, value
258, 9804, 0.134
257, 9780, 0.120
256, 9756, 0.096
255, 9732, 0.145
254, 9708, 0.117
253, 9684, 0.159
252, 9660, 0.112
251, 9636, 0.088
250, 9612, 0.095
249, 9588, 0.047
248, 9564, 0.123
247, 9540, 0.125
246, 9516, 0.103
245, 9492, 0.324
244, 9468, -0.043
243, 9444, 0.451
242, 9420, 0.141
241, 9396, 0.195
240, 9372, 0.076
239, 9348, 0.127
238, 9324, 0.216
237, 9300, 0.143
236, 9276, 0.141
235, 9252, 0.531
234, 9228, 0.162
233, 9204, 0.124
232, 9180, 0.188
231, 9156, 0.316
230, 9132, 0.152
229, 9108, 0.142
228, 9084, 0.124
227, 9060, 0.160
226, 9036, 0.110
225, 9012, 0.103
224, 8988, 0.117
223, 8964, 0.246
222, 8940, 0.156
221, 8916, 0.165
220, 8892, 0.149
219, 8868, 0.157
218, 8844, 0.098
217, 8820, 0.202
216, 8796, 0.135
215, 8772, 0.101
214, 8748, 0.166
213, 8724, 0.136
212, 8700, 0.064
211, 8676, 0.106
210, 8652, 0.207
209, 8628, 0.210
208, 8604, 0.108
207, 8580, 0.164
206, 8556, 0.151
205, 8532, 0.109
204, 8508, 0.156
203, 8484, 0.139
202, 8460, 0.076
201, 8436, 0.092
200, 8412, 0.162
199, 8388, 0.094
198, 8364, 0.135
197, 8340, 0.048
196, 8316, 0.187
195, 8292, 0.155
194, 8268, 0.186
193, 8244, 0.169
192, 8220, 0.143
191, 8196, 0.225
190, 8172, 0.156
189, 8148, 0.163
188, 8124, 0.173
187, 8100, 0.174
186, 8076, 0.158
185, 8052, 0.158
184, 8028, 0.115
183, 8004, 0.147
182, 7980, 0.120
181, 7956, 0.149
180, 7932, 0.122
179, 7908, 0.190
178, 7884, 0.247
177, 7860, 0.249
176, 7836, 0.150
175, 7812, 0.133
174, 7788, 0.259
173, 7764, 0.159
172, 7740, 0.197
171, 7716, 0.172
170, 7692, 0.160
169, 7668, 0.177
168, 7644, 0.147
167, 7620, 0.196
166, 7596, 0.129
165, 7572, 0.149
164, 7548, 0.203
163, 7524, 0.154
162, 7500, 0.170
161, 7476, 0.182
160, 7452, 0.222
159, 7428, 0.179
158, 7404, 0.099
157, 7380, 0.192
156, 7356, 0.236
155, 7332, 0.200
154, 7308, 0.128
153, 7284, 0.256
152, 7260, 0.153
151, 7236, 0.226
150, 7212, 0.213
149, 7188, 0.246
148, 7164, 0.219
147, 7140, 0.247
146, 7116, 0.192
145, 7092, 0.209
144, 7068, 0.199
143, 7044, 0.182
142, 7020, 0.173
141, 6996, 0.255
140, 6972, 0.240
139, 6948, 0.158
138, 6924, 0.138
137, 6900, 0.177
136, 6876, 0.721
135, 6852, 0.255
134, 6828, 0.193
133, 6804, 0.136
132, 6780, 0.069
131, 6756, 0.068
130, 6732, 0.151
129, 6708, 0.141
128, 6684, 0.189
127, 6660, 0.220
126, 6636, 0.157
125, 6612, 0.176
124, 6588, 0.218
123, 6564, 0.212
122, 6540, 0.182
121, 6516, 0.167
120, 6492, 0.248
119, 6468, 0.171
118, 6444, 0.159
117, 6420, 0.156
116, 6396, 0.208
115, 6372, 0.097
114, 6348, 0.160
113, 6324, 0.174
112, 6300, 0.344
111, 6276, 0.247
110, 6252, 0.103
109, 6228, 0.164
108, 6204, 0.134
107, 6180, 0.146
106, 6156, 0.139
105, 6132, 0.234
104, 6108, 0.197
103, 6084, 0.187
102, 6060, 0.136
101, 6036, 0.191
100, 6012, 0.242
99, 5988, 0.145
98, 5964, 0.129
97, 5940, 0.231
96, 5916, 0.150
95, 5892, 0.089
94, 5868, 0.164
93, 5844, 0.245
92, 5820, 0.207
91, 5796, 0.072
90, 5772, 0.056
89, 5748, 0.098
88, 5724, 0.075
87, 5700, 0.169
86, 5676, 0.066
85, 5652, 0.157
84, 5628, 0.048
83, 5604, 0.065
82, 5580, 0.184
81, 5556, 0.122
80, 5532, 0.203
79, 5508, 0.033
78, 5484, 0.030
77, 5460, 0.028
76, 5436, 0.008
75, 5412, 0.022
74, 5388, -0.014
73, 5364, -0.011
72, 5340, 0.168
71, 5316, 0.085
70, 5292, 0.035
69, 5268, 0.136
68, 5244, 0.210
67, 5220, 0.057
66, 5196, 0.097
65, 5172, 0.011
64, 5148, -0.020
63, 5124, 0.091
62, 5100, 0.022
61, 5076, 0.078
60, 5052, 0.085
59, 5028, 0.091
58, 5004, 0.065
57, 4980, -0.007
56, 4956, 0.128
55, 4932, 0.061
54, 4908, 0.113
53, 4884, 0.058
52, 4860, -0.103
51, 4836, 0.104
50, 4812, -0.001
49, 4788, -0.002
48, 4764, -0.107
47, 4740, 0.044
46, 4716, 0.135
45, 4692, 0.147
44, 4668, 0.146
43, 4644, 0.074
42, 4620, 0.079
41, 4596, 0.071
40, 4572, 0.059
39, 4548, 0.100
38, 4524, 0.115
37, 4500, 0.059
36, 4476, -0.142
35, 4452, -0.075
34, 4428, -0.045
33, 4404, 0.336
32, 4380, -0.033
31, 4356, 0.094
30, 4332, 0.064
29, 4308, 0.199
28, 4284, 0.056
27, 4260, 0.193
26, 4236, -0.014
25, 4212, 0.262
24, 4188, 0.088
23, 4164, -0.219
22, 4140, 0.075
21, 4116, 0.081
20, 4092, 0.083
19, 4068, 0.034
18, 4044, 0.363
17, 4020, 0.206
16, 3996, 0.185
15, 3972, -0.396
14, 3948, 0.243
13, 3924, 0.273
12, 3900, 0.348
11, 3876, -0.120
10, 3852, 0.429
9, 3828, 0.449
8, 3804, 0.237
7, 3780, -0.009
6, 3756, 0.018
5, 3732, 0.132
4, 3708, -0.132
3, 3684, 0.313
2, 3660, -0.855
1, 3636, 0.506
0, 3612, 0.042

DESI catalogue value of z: 0.85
